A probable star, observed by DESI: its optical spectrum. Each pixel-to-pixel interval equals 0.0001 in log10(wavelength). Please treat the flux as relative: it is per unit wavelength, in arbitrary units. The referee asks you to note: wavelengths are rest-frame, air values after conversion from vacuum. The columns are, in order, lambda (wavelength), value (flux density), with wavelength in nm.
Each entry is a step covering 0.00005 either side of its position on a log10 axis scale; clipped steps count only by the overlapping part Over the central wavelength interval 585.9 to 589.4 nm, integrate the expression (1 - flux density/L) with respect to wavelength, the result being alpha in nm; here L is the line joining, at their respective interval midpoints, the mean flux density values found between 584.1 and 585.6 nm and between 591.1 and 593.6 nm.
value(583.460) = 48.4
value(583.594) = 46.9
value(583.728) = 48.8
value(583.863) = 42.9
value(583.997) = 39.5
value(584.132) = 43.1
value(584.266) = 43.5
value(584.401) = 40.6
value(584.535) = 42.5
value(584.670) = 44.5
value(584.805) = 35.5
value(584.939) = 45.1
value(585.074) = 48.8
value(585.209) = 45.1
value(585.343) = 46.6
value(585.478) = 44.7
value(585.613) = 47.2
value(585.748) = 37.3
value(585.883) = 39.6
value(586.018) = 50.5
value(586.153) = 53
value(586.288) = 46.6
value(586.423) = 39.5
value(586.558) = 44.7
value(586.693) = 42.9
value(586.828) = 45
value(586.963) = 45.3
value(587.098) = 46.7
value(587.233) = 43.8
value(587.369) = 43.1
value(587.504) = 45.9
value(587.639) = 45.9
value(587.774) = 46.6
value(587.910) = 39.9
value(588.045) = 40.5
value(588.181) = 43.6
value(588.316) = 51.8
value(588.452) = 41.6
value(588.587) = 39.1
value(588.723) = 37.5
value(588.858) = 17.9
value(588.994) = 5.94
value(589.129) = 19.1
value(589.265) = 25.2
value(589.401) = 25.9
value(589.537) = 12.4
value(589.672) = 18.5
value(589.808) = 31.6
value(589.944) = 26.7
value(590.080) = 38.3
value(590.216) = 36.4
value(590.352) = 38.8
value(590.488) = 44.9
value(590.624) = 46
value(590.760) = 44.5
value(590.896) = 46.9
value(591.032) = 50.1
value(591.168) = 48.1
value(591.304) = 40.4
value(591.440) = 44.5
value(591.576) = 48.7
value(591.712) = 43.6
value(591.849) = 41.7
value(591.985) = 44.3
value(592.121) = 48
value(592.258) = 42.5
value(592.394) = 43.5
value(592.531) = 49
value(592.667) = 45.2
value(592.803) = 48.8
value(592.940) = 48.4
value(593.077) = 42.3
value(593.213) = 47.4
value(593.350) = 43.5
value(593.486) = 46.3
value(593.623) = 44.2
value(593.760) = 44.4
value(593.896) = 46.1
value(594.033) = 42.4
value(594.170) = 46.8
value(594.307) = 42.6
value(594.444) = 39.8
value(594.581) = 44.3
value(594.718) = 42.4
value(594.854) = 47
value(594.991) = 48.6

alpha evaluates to 0.36 nm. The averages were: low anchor 43.8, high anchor 45.3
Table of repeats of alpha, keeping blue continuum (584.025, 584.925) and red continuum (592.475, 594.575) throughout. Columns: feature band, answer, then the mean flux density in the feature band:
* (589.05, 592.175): 0.47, 37.4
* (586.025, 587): -0.07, 45.6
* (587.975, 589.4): 0.37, 31.9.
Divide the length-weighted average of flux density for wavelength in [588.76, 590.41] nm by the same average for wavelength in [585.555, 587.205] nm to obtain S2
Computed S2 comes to 0.6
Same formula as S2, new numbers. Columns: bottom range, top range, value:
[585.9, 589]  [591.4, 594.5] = 1.06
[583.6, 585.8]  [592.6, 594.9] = 1.03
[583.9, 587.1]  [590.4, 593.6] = 1.03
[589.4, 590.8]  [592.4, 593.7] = 1.38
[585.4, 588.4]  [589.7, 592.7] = 0.95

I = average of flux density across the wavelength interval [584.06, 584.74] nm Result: 42.8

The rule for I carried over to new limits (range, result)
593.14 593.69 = 45.4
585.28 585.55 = 45.6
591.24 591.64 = 44.6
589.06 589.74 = 20.2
